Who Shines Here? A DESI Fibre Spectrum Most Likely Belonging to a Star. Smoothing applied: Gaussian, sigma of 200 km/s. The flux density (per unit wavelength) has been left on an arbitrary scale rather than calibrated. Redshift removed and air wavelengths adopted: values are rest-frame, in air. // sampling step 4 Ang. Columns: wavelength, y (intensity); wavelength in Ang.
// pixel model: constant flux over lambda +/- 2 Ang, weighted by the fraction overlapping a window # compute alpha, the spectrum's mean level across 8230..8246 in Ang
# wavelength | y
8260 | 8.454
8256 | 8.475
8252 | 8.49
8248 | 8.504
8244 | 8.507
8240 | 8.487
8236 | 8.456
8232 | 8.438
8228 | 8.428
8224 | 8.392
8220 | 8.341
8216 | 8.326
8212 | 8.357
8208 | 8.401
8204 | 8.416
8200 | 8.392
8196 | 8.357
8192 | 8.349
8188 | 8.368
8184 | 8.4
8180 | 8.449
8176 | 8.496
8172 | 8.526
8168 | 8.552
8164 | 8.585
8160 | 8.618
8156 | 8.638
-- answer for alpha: 8.47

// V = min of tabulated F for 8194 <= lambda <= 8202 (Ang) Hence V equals 8.357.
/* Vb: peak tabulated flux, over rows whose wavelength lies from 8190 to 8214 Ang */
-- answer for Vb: 8.416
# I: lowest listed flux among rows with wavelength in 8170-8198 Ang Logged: 8.349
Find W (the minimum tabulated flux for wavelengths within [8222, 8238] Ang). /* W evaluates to 8.392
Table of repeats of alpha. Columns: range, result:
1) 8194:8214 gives 8.38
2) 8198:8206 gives 8.4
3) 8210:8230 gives 8.37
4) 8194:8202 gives 8.37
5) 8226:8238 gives 8.44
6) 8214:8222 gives 8.33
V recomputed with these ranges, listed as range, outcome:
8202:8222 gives 8.326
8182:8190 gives 8.368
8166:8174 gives 8.526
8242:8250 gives 8.504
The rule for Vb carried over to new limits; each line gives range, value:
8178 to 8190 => 8.449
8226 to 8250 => 8.507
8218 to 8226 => 8.392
